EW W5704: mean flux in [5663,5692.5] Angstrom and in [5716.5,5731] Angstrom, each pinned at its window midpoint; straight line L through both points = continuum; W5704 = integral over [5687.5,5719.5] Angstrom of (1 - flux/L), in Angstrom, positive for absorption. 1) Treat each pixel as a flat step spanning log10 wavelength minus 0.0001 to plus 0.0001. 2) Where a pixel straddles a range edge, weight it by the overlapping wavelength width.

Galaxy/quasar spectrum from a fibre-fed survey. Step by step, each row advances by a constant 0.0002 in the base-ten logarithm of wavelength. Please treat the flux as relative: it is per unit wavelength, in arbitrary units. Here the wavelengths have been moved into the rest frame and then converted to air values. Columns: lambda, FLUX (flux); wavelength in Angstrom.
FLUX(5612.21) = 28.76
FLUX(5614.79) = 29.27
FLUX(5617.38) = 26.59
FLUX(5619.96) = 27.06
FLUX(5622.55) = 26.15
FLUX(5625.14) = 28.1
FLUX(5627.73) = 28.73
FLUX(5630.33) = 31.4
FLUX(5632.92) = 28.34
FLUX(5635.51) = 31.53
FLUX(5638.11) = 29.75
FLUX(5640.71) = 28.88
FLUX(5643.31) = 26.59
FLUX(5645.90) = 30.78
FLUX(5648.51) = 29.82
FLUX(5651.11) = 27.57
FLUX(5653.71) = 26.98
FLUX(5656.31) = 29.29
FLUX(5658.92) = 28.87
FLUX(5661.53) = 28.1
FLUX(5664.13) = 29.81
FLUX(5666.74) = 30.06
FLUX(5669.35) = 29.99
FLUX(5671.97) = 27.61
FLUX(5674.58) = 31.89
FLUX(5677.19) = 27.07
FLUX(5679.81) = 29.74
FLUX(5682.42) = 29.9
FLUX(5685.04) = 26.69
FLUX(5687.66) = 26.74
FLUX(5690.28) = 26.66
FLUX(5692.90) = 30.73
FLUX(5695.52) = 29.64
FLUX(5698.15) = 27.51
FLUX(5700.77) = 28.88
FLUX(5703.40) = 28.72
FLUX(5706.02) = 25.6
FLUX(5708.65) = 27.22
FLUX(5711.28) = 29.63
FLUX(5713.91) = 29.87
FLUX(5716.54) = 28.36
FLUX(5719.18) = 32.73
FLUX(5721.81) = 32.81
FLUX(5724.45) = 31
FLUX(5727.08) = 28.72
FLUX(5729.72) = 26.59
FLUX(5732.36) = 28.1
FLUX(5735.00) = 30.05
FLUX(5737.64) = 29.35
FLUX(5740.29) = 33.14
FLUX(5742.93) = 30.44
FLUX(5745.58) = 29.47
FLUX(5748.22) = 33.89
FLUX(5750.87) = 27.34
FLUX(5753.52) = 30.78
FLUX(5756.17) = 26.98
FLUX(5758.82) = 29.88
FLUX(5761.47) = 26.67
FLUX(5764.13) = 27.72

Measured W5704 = 1.1 Angstrom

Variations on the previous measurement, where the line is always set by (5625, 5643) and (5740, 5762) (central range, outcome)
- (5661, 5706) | 1.3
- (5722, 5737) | 0.3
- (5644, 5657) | 0.3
